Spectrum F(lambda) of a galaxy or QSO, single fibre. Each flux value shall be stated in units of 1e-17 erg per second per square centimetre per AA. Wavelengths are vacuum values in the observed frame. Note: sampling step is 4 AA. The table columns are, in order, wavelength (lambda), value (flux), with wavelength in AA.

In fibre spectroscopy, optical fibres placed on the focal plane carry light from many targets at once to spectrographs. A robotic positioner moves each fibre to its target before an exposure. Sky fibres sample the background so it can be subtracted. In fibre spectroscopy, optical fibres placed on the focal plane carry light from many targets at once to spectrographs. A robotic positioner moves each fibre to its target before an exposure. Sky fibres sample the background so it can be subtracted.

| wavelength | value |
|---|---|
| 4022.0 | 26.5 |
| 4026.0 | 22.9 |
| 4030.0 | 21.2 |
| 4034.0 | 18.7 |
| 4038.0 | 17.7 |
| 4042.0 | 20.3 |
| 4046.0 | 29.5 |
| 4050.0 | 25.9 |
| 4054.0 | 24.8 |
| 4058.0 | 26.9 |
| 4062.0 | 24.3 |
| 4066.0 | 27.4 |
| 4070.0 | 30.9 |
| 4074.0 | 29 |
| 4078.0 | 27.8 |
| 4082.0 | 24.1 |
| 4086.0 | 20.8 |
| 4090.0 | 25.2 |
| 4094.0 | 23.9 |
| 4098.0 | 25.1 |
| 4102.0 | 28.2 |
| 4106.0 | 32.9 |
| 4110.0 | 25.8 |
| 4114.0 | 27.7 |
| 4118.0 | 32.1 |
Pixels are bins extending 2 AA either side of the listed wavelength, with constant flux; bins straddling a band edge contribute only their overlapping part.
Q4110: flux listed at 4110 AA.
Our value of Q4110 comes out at 25.8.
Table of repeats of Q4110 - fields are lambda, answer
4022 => 26.5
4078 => 27.8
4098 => 25.1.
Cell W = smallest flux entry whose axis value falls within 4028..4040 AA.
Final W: 17.7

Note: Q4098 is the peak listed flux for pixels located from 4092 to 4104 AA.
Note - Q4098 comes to 28.2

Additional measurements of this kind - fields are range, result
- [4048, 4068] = 27.4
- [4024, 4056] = 29.5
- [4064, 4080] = 30.9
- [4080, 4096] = 25.2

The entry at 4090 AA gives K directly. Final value 25.2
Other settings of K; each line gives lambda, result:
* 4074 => 29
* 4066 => 27.4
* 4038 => 17.7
